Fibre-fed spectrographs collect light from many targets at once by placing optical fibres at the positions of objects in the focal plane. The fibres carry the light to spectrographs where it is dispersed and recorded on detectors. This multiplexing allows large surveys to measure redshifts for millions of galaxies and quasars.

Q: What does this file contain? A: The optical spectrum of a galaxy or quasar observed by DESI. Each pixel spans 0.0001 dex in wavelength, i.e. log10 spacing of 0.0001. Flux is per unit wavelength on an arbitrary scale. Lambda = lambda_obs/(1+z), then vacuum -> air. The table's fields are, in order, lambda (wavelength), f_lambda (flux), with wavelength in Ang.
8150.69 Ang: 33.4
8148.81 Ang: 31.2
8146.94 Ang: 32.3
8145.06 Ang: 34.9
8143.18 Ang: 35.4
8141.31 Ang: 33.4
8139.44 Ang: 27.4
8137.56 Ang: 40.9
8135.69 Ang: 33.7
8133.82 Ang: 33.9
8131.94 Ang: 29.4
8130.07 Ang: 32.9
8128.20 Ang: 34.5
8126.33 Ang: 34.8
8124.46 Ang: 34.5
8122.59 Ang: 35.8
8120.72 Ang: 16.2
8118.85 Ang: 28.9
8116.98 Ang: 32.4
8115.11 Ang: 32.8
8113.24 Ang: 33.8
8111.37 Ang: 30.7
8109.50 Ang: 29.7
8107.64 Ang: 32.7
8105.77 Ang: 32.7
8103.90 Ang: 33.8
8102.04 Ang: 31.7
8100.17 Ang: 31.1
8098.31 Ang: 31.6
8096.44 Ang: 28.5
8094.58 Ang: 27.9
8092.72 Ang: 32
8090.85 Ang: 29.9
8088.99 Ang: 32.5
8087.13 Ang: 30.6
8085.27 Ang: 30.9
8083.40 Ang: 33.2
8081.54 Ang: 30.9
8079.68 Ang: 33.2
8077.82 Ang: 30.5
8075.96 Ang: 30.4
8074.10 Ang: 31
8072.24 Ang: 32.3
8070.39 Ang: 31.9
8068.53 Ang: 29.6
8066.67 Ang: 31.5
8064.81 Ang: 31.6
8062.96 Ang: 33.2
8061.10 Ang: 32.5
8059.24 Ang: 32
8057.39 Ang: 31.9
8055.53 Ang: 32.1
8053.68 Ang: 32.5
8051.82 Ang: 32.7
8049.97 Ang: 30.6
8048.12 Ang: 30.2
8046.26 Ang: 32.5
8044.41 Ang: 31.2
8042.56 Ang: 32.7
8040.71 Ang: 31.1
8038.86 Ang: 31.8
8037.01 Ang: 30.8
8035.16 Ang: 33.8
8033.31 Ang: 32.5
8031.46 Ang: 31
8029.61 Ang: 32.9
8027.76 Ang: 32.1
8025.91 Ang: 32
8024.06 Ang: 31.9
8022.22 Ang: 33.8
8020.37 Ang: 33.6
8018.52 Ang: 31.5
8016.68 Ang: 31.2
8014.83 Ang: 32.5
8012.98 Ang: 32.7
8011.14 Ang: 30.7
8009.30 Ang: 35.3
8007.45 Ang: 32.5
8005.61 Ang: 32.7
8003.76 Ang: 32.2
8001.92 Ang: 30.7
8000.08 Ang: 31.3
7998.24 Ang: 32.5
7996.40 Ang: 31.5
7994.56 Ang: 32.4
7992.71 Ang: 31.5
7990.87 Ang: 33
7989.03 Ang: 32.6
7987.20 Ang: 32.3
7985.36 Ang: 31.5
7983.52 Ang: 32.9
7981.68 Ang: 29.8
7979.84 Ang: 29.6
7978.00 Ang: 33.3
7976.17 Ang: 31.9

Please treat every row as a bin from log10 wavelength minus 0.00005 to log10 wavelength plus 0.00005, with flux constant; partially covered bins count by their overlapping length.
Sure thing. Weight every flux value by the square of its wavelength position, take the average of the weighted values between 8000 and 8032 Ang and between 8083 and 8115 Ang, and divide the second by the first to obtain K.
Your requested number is 1.0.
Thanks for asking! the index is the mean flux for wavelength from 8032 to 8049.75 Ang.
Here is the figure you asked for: 31.8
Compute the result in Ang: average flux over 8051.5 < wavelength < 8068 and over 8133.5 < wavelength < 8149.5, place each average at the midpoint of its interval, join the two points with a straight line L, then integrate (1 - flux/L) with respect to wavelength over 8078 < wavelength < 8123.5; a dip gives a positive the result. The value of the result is 2.7 Ang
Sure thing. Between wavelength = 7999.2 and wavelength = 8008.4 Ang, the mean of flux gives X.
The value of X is 31.9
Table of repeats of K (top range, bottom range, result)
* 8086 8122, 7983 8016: 0.97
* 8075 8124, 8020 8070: 0.98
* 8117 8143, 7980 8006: 1.04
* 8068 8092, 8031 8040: 0.99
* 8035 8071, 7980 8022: 1.00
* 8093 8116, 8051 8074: 0.99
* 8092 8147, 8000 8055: 1.02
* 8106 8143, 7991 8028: 1.02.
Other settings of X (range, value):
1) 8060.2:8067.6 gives 32.2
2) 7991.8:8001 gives 31.8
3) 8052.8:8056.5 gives 32.3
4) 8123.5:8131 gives 34.2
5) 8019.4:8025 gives 33.1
